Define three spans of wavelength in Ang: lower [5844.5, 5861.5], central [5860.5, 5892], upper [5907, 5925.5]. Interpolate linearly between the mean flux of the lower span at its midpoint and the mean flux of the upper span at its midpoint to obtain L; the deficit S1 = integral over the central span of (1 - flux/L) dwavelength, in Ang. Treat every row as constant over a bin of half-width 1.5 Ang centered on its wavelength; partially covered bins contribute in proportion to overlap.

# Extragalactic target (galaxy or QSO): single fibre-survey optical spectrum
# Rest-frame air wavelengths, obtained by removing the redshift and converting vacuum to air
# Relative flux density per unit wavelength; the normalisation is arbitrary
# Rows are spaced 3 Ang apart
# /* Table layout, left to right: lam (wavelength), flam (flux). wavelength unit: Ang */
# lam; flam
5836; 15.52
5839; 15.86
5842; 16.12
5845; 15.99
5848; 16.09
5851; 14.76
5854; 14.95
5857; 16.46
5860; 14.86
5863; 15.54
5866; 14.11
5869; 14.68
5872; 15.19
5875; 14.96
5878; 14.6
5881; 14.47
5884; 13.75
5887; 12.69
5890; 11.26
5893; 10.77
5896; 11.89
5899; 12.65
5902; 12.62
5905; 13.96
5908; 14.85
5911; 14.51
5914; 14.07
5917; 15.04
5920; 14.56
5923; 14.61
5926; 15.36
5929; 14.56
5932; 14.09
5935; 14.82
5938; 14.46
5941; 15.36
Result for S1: 2.3 Ang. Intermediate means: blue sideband 15.5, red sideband 14.6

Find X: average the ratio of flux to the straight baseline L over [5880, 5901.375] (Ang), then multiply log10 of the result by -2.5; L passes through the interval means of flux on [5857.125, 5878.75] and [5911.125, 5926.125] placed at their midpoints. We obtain 0.19 mag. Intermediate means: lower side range 15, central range 12.5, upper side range 14.7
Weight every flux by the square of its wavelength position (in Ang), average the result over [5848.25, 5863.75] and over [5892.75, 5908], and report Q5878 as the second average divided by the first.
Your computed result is 0.8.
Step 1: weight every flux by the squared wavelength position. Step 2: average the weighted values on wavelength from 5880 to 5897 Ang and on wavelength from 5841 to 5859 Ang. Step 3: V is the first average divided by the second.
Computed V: 0.80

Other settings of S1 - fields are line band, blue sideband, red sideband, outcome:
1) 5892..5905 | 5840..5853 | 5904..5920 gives 2.20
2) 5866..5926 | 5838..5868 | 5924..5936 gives 4.93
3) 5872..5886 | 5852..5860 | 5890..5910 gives -0.41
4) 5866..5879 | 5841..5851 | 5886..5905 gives -0.87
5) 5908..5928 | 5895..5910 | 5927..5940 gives -1.13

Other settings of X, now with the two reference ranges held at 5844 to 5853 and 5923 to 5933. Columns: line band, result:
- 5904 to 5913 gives 0.034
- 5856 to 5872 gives 0.021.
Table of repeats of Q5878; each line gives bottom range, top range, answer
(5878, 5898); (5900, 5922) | 1.13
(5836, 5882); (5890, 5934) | 0.92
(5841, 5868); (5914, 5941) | 0.98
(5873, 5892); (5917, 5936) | 1.10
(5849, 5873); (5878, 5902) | 0.85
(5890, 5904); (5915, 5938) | 1.24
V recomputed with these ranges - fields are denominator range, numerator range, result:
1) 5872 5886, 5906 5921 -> 1.02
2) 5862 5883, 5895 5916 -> 0.93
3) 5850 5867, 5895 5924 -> 0.93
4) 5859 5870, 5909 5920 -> 1.00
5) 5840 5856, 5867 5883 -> 0.95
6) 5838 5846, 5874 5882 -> 0.93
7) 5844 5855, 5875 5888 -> 0.92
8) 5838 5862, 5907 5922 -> 0.95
